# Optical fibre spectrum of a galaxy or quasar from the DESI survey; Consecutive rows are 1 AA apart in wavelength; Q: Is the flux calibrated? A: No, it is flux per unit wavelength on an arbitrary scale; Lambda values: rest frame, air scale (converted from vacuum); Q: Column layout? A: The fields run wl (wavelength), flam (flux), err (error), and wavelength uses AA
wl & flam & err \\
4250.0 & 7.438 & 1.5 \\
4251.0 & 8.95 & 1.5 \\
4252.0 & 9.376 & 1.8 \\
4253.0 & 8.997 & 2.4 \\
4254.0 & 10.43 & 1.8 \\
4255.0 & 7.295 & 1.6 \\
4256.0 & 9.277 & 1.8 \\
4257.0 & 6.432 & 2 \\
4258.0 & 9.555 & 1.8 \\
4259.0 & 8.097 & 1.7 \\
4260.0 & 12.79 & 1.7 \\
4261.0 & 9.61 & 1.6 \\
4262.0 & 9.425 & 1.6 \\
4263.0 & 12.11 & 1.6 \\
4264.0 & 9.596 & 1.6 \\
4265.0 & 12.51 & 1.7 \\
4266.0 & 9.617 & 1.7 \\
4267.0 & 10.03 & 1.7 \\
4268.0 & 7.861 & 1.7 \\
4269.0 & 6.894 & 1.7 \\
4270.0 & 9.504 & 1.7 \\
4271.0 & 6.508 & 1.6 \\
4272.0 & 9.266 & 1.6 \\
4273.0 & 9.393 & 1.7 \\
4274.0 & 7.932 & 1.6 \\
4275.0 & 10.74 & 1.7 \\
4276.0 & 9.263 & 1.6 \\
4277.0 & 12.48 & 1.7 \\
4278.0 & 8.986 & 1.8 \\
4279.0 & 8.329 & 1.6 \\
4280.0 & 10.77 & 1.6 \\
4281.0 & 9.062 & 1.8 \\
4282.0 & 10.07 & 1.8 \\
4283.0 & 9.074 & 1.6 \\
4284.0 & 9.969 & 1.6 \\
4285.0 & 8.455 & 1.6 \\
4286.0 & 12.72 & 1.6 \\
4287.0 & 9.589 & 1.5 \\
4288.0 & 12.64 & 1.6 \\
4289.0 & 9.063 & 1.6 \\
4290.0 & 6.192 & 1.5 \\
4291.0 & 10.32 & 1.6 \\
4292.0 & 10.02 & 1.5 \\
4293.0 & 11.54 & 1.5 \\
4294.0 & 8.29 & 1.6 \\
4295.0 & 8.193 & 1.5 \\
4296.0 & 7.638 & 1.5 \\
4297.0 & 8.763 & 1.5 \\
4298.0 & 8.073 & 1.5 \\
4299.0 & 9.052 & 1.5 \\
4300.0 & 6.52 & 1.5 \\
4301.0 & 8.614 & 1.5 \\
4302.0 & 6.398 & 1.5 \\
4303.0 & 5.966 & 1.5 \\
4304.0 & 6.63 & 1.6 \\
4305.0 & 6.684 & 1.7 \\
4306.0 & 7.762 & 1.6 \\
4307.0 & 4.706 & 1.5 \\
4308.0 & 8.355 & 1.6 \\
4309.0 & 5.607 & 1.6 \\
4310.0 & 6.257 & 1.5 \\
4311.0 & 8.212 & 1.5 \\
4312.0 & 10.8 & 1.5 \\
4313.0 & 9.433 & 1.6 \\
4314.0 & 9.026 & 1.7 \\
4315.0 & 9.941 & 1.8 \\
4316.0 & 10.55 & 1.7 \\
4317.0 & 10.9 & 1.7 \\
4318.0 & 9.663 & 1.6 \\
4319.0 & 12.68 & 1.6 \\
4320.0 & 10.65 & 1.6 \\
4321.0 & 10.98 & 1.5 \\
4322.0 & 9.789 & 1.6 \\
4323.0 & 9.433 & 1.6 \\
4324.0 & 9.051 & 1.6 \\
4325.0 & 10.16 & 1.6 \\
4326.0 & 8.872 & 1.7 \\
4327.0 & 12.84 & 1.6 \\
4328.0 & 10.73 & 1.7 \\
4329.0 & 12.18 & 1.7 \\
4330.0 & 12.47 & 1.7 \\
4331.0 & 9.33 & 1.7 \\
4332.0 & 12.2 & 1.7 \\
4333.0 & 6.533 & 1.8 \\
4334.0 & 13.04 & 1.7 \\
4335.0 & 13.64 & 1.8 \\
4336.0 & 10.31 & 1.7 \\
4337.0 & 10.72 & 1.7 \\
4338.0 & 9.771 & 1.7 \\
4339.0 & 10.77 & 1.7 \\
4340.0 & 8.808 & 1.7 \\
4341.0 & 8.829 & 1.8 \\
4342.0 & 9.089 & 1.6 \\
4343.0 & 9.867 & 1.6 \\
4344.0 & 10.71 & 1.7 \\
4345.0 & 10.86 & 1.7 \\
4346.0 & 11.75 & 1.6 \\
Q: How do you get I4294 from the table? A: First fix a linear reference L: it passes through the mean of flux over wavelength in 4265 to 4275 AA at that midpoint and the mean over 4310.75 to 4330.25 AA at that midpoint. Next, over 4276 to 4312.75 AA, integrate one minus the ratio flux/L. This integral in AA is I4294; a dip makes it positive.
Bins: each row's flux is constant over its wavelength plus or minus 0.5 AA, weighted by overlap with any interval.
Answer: 3.4 AA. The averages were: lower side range 8.86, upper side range 10.4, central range 8.67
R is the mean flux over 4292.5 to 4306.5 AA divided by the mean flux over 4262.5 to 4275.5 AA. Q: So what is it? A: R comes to 0.8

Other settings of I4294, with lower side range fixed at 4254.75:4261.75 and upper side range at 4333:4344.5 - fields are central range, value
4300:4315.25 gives 3.57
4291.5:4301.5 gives 1.04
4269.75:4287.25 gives -0.30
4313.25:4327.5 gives -0.37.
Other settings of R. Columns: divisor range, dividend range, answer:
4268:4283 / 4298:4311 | 0.76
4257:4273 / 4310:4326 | 1.05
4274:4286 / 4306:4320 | 0.91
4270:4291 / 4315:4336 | 1.13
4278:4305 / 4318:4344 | 1.18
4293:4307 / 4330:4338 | 1.43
